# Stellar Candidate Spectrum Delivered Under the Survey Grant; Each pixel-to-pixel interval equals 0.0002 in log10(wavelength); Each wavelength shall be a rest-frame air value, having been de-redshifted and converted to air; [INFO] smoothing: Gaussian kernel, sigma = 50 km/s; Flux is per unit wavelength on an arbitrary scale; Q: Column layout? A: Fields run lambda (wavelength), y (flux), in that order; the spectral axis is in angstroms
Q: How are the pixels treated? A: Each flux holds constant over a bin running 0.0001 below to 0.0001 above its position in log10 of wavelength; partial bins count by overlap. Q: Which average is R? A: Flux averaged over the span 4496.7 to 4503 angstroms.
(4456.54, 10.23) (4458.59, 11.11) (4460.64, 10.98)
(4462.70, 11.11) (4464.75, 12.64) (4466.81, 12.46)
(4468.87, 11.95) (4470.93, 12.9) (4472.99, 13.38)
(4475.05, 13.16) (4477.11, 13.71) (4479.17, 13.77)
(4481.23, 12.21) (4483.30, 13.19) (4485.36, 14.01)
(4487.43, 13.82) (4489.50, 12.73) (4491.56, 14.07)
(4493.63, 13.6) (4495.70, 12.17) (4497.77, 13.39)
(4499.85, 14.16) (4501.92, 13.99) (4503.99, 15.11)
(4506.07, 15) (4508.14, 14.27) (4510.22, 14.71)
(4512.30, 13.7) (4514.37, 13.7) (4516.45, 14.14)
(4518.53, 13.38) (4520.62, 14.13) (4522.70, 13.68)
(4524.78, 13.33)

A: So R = 13.8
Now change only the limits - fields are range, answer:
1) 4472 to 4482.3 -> 13.2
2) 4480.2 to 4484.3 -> 12.7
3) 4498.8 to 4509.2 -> 14.5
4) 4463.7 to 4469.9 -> 12.3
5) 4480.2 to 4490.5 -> 13.2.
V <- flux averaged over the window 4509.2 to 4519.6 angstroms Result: 13.9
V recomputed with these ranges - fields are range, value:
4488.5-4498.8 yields 13.2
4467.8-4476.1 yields 12.8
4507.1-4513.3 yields 14.2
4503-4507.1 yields 15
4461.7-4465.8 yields 11.9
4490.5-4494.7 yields 13.8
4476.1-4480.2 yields 13.8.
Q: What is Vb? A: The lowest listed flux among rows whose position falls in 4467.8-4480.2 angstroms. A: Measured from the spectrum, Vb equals 11.95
